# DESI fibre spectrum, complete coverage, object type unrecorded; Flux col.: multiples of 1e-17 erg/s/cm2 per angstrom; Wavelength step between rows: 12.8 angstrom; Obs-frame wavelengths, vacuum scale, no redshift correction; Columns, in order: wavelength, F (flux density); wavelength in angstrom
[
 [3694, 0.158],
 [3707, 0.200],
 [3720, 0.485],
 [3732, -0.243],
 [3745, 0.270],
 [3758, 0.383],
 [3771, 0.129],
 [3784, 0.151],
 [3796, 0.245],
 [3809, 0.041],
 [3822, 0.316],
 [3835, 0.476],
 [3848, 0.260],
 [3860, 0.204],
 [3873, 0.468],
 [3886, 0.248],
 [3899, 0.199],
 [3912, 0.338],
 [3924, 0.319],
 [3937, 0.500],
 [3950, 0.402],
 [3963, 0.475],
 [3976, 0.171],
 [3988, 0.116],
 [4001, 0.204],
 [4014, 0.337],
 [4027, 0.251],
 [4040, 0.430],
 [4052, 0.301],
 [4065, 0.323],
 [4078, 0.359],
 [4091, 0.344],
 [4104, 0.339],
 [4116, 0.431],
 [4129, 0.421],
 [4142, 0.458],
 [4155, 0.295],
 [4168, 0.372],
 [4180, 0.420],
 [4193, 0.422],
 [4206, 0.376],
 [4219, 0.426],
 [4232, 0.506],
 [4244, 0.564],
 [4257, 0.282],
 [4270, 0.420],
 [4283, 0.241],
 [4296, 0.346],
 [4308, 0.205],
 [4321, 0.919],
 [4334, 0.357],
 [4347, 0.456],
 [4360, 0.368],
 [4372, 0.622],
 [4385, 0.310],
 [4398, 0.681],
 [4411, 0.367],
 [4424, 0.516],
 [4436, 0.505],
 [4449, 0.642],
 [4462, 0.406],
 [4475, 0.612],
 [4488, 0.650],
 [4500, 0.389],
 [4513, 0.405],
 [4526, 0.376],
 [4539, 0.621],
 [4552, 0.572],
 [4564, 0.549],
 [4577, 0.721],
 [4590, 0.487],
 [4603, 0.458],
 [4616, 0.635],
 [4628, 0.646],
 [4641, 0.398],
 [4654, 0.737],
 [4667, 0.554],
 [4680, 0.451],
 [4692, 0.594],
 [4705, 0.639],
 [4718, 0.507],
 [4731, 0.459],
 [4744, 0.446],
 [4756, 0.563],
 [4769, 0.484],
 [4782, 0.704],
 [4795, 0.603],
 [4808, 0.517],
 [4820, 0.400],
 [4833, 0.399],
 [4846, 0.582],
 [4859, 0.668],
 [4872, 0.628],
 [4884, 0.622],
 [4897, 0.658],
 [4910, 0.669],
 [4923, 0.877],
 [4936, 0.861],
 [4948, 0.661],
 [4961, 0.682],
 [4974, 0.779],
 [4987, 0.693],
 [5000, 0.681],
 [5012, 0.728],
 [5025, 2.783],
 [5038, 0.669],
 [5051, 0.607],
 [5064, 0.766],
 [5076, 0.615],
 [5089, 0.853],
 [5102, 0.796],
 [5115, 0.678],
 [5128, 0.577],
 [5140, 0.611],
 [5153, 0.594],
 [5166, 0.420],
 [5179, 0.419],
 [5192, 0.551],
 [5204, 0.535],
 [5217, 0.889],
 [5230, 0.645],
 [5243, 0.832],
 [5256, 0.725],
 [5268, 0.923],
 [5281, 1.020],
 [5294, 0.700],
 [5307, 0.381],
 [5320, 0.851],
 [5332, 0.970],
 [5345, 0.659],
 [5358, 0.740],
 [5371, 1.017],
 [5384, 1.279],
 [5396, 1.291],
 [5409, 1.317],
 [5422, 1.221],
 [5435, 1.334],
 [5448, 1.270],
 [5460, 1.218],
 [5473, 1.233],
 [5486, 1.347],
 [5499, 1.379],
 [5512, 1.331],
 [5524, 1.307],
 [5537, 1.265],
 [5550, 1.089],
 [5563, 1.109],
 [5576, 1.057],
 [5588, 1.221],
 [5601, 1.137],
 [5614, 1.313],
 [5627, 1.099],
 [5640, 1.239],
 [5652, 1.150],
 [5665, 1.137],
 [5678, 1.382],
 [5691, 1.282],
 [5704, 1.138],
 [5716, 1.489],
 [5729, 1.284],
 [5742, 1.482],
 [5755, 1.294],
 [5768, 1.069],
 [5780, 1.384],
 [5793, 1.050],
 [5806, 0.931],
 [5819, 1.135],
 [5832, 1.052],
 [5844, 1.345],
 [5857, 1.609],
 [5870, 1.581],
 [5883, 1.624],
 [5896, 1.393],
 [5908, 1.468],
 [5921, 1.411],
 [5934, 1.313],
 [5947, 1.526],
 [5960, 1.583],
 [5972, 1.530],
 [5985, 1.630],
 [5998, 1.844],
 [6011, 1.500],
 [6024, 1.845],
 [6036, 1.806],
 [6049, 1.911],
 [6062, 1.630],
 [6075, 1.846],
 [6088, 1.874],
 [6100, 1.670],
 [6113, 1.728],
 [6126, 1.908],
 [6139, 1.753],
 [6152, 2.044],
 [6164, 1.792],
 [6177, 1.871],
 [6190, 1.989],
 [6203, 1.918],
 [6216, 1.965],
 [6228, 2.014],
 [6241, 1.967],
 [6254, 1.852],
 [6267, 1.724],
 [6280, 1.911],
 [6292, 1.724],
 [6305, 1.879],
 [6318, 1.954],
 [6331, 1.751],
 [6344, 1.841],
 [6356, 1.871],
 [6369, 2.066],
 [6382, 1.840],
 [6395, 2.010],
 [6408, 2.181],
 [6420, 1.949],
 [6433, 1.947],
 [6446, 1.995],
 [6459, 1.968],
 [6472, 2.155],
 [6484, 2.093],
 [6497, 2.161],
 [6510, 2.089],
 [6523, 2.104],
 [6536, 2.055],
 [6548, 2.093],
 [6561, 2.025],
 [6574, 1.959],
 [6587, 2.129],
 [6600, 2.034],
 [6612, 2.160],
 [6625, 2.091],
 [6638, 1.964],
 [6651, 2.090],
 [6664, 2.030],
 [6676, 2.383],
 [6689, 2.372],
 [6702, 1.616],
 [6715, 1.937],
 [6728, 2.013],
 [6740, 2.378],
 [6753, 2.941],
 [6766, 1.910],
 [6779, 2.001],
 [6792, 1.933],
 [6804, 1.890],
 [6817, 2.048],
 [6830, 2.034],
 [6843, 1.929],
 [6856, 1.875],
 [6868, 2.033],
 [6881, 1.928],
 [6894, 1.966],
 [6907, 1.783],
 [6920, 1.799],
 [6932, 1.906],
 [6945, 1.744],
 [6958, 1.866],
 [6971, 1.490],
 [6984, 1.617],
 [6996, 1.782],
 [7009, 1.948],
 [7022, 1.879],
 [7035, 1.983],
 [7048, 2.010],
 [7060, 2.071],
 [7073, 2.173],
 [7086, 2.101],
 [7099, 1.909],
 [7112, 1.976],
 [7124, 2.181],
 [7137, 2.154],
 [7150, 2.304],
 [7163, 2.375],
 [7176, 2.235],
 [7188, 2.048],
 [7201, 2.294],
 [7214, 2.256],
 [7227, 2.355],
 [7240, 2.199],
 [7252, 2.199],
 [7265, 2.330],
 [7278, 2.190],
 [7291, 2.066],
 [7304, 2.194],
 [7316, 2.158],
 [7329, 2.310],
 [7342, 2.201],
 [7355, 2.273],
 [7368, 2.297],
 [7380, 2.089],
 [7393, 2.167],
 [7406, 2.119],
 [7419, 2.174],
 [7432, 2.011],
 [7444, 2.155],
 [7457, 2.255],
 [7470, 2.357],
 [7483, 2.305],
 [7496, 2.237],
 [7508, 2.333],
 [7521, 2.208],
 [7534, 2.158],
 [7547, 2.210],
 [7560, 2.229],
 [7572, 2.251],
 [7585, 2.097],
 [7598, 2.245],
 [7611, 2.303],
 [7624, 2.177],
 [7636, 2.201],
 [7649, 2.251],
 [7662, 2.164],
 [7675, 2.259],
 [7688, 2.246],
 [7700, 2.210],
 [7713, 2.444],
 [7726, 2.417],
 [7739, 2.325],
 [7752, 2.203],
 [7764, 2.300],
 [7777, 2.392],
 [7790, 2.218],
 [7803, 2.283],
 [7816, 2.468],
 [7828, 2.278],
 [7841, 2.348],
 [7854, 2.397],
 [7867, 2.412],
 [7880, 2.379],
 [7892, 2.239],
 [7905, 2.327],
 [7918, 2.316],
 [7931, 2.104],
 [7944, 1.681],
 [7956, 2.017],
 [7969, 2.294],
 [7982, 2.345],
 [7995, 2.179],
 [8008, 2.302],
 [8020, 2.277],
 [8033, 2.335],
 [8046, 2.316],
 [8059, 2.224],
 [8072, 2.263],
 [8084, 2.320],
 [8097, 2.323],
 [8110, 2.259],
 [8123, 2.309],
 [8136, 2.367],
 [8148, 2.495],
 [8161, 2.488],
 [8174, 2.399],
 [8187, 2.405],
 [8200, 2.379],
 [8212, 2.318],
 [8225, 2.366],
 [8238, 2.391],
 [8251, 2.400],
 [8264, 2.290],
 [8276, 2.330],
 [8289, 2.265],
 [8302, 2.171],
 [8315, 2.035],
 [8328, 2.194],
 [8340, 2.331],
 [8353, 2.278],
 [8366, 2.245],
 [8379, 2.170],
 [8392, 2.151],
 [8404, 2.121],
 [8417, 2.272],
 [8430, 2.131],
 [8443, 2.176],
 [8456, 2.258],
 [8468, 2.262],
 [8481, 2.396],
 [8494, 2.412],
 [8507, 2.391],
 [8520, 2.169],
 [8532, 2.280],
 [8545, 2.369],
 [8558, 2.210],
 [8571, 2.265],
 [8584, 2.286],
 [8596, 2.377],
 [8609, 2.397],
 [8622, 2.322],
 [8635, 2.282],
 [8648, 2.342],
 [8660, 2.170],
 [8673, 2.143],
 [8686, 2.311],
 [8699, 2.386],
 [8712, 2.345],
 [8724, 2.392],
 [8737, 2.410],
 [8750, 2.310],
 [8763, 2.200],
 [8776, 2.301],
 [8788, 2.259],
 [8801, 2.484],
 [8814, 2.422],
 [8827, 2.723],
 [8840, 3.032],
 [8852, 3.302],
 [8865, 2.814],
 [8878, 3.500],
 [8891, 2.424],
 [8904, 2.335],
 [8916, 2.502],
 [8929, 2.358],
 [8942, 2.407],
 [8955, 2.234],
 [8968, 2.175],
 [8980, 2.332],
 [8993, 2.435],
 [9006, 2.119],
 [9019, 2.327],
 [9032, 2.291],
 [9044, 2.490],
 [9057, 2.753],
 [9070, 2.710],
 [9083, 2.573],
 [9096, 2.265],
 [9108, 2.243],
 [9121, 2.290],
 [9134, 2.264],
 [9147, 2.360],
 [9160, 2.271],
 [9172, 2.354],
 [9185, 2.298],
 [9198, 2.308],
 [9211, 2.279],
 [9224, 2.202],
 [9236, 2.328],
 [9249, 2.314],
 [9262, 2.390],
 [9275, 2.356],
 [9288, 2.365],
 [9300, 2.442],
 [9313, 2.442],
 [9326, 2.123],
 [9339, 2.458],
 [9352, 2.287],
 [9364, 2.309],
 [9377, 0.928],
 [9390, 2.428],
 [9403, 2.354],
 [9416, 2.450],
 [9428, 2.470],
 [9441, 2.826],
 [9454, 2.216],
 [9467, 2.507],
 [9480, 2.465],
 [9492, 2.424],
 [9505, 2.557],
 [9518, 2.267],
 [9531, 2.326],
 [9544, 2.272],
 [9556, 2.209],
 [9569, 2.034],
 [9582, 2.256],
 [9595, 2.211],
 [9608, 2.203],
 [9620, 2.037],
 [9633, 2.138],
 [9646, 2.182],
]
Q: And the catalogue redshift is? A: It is 0.348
